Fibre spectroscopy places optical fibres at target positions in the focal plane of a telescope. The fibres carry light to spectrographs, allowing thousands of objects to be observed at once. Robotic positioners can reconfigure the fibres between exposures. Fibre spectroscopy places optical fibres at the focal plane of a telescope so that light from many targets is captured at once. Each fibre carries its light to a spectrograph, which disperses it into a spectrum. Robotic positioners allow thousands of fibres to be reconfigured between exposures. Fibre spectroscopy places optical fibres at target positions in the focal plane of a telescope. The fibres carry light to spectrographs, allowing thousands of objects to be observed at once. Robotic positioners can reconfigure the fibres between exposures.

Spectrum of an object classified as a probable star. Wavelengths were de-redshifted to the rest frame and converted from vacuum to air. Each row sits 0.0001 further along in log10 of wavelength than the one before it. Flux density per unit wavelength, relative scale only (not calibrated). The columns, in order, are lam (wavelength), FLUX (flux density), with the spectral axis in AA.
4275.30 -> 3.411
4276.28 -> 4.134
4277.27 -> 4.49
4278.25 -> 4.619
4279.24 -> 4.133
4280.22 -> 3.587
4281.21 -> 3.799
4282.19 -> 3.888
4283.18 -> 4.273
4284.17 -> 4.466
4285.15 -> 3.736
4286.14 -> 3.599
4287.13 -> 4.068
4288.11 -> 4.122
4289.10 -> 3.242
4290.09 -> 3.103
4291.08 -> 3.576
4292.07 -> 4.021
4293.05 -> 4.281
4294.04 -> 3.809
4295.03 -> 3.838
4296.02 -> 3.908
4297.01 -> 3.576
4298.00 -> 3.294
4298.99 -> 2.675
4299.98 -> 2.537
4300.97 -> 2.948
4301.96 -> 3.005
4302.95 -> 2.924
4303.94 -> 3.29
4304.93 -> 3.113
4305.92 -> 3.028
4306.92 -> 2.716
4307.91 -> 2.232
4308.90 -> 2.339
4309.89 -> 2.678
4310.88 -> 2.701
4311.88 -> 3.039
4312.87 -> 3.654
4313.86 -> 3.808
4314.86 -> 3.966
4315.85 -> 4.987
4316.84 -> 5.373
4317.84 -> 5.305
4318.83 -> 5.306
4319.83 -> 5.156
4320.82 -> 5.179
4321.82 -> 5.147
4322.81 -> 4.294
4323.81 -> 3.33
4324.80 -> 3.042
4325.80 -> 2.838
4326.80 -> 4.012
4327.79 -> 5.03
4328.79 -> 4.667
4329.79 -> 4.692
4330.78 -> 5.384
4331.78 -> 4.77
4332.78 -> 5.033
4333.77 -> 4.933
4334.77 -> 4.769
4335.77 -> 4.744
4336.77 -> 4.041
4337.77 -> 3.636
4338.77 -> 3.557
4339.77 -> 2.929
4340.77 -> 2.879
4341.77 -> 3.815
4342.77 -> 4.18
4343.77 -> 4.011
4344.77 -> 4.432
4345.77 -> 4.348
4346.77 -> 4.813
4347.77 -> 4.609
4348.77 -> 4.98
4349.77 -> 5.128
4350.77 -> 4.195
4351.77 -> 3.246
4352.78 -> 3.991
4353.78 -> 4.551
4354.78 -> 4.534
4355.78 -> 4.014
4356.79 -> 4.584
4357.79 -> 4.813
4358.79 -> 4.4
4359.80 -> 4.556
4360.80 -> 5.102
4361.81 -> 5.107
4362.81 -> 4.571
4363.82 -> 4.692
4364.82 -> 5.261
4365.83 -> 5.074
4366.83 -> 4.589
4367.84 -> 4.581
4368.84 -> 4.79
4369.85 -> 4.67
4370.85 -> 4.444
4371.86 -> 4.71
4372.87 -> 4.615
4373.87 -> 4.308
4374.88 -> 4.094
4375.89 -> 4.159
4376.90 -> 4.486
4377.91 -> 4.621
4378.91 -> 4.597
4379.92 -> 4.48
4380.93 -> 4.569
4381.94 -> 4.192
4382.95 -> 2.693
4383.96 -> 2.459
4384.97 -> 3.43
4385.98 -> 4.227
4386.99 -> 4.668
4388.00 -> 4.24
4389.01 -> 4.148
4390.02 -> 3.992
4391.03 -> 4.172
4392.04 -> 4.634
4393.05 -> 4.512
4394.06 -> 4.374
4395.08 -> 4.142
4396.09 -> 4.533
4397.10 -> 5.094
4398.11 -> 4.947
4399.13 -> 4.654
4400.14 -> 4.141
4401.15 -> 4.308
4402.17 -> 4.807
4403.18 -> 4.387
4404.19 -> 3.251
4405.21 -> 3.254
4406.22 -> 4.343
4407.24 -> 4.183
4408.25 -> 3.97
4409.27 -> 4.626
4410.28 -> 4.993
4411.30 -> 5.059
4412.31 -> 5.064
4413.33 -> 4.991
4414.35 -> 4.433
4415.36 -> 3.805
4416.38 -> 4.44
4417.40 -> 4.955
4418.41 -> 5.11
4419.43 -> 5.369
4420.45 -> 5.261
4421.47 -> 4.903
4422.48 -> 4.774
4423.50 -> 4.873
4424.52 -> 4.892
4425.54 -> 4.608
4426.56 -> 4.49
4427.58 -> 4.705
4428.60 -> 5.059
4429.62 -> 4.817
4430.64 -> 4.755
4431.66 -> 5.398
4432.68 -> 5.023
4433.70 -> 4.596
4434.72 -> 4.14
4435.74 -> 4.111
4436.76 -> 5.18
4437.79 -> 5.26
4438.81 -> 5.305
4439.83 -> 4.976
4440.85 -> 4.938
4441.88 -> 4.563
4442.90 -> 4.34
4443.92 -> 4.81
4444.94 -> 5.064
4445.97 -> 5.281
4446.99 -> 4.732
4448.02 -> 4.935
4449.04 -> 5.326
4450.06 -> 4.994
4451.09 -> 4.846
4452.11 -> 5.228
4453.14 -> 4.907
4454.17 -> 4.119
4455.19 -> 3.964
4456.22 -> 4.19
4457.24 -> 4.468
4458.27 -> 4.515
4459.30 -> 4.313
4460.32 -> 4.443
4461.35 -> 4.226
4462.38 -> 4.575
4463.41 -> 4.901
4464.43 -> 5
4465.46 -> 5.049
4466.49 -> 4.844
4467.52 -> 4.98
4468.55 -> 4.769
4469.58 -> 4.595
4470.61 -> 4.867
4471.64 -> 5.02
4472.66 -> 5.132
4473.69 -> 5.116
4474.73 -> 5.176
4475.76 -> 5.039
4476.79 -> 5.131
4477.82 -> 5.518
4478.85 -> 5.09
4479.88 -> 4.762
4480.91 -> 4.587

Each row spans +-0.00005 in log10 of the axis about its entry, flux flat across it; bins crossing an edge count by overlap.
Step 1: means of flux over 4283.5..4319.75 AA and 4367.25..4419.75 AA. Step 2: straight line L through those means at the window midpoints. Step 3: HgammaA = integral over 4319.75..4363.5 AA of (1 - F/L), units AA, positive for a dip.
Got -4.8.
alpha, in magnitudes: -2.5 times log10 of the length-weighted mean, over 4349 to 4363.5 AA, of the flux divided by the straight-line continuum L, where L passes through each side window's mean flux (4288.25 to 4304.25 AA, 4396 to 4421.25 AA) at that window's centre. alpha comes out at -0.12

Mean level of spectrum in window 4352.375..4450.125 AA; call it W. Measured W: 4.57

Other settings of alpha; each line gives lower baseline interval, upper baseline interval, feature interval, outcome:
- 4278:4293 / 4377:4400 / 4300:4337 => 0.01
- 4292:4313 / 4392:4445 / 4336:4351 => -0.12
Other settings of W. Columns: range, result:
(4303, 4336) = 4.06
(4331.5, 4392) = 4.34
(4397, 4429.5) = 4.61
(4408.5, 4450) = 4.85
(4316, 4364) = 4.43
